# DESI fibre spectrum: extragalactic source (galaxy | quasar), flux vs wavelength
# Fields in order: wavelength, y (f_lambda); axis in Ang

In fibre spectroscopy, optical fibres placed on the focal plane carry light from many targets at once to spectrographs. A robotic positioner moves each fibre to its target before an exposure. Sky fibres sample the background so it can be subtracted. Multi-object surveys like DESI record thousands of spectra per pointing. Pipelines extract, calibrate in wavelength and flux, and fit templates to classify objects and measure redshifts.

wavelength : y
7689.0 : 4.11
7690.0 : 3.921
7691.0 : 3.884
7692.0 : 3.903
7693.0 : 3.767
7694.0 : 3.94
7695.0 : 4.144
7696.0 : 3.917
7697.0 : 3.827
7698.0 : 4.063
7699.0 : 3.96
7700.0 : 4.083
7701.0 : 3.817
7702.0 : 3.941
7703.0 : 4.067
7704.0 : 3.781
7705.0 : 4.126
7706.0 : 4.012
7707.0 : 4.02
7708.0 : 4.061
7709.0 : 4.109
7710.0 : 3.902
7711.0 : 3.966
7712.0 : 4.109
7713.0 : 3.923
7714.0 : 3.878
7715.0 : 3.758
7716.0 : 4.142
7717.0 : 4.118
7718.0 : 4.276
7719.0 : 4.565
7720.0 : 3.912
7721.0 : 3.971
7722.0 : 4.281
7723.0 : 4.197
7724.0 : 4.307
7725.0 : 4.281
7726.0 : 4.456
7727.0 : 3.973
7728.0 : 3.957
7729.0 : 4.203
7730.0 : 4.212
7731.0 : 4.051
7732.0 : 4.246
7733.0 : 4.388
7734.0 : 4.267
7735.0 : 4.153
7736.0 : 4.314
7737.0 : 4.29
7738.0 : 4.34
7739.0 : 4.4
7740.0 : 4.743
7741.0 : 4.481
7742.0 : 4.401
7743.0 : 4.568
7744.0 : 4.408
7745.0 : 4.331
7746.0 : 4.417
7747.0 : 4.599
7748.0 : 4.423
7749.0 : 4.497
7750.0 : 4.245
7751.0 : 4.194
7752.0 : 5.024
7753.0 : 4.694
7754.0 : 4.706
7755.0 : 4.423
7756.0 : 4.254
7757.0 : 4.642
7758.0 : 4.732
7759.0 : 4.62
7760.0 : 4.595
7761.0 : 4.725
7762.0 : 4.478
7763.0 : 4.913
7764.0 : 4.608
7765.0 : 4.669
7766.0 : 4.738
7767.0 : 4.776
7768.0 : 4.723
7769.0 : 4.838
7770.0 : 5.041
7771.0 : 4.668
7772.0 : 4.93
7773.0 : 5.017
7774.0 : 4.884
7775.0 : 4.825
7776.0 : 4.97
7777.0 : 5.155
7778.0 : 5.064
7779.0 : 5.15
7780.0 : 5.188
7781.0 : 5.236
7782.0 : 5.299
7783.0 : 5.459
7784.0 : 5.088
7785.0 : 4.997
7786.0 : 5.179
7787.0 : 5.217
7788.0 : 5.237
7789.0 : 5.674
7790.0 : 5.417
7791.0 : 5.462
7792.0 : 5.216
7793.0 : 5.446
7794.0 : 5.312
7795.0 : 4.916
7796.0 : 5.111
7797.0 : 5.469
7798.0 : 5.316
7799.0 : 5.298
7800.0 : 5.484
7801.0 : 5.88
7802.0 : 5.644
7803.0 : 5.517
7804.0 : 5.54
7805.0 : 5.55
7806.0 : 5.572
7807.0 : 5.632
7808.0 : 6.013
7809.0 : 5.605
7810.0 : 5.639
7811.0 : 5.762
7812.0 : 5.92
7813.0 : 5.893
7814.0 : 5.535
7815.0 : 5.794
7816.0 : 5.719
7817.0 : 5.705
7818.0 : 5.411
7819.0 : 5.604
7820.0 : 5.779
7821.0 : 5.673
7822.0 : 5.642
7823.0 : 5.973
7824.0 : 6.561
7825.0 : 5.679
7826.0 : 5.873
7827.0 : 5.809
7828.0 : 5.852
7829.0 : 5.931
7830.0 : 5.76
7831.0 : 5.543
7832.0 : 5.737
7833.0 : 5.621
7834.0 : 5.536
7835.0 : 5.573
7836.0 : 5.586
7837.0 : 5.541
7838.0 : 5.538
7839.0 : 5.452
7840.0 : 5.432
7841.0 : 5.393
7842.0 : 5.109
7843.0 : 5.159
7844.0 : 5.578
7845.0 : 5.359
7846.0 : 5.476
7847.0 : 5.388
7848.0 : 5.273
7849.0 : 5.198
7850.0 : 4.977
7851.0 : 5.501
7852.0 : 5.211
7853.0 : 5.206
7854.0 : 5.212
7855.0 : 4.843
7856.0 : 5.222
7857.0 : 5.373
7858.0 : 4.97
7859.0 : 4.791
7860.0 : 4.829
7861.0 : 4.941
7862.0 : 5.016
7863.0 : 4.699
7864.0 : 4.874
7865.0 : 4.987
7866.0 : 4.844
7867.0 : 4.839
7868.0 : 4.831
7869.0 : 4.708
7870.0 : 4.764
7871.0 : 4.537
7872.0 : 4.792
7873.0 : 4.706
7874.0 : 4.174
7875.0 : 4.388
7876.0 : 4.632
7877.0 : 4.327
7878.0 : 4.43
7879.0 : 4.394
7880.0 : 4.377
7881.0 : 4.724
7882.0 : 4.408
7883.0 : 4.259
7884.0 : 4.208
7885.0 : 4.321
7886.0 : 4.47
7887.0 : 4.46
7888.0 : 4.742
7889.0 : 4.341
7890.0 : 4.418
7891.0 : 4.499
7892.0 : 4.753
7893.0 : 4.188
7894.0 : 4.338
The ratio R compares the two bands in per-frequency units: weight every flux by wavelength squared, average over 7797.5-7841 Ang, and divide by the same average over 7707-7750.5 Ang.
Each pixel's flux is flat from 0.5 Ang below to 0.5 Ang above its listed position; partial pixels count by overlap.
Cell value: 1.4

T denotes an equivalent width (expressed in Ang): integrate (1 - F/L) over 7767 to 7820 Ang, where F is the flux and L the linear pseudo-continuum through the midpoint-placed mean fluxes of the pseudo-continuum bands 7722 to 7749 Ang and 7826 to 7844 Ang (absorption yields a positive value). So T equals -3.1 Ang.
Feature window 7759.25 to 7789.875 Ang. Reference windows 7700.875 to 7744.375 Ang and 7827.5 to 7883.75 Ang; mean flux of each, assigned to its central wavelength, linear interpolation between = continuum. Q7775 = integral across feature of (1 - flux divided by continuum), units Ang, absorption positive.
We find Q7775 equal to -3.11 Ang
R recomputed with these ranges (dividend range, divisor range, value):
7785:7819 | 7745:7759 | 1.23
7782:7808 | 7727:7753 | 1.25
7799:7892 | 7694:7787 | 1.20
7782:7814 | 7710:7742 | 1.33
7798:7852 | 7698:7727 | 1.42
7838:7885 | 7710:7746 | 1.20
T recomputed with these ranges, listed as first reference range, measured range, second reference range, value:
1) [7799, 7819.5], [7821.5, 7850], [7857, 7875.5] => -1.8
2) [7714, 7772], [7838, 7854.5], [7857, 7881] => -2.3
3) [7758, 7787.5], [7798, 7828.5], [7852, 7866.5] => -4.6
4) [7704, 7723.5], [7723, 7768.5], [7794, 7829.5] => 1.3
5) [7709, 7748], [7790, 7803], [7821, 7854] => -0.9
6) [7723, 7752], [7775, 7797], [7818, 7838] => -0.6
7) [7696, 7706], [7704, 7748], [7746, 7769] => 0.4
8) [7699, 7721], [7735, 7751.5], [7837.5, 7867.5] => -0.5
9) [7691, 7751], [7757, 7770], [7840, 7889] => -1.0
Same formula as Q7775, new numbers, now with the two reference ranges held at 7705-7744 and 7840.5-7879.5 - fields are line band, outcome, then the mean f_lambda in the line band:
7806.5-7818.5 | -2.66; 5.72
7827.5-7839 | -2.04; 5.65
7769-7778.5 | -1.02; 4.94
